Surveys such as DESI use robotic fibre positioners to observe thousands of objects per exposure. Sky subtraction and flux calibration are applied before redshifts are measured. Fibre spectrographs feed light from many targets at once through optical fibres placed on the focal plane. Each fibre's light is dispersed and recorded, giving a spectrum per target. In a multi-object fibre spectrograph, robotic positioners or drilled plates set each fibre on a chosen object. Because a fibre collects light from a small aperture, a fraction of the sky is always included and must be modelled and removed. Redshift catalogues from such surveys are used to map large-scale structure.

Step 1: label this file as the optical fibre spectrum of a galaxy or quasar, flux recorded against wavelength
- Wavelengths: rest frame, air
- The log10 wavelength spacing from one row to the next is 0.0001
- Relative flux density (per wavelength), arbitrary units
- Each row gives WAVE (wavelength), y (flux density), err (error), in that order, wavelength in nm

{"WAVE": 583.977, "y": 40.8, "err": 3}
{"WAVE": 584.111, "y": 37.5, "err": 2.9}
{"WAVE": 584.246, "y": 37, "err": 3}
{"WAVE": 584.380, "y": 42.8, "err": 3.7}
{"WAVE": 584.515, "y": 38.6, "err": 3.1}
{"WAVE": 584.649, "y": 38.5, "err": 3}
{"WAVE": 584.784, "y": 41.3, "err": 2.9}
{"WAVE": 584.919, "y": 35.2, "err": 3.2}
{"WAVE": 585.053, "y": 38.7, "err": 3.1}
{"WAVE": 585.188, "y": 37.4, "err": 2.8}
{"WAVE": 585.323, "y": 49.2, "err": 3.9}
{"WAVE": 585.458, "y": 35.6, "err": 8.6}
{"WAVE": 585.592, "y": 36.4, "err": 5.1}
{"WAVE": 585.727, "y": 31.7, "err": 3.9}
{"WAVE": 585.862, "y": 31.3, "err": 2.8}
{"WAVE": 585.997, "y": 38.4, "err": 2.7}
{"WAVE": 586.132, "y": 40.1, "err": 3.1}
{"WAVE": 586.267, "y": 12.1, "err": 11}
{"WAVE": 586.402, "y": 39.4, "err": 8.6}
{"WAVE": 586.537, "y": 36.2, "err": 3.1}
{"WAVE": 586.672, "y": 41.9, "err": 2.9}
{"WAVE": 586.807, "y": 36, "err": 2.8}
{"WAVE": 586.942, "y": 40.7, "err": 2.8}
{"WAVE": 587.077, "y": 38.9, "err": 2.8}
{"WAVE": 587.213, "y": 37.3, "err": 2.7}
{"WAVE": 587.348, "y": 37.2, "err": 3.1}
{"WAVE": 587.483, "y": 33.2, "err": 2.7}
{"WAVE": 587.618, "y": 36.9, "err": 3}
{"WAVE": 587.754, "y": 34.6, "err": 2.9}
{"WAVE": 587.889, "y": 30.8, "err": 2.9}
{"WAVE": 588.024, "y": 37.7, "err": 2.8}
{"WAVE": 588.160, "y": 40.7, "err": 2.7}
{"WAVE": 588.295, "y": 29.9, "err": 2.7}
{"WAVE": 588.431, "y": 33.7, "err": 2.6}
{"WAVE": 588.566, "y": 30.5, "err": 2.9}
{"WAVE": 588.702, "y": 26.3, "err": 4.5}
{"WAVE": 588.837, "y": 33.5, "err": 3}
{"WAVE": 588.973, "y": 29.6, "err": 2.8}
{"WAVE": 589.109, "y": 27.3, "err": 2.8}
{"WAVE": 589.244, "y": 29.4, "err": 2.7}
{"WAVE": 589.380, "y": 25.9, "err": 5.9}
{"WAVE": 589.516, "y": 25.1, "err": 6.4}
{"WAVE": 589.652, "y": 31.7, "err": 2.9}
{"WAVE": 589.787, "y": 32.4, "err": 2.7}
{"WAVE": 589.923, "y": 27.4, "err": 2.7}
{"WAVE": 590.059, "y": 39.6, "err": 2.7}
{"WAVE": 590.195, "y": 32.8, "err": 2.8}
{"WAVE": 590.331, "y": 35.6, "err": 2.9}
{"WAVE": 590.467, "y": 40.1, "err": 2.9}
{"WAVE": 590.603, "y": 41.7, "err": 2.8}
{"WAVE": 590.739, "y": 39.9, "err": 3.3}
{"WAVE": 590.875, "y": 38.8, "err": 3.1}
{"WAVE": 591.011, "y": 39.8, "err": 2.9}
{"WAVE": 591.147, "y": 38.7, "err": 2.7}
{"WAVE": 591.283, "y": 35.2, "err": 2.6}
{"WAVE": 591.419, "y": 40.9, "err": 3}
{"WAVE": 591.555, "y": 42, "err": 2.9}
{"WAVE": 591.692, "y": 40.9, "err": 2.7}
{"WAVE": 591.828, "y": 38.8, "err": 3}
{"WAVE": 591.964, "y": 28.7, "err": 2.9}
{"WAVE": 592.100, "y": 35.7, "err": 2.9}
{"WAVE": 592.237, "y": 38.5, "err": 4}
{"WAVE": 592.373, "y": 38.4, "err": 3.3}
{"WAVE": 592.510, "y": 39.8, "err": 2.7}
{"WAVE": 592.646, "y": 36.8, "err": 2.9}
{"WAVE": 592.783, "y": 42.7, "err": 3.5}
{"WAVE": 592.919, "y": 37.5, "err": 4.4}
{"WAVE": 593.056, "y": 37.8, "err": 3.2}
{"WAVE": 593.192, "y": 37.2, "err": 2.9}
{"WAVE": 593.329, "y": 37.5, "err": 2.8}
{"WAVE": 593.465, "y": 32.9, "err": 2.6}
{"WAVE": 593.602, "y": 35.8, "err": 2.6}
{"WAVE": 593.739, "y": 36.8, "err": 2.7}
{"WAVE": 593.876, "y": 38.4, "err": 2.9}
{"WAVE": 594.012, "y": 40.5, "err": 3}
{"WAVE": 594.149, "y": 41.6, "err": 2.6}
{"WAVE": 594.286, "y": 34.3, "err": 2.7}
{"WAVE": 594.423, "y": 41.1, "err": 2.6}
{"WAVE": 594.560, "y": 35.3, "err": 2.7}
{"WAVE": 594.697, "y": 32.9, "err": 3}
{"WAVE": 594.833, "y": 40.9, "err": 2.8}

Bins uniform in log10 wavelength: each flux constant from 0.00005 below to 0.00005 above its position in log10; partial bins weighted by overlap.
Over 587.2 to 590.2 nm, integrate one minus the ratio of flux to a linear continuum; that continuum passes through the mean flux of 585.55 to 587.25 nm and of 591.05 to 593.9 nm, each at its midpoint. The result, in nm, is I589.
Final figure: 0.33 nm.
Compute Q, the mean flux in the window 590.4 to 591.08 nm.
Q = 40.1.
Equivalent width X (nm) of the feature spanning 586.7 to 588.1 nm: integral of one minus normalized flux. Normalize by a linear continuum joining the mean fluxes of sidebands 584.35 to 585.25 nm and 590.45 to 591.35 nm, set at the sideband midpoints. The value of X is 0.09 nm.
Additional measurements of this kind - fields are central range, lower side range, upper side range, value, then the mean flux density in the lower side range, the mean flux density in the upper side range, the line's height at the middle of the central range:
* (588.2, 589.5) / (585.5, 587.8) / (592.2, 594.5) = 0.239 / 35.4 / 38.1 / 36.3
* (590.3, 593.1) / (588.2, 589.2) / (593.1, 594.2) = -0.311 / 30.4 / 37.5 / 34.7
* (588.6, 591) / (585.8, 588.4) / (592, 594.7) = 0.229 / 35.4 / 37.6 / 36.3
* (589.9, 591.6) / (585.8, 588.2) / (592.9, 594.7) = -0.072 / 35.7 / 37.2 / 36.6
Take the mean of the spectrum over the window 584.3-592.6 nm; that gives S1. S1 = 35.7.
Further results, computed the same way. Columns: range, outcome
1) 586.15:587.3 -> 35.6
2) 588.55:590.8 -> 32.3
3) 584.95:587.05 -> 36.4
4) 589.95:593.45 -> 38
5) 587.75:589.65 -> 31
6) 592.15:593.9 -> 37.6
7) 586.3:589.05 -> 34.9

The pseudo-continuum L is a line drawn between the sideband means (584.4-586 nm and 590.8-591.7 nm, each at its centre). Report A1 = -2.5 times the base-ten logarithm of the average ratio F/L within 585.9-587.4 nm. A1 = 0.06 mag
